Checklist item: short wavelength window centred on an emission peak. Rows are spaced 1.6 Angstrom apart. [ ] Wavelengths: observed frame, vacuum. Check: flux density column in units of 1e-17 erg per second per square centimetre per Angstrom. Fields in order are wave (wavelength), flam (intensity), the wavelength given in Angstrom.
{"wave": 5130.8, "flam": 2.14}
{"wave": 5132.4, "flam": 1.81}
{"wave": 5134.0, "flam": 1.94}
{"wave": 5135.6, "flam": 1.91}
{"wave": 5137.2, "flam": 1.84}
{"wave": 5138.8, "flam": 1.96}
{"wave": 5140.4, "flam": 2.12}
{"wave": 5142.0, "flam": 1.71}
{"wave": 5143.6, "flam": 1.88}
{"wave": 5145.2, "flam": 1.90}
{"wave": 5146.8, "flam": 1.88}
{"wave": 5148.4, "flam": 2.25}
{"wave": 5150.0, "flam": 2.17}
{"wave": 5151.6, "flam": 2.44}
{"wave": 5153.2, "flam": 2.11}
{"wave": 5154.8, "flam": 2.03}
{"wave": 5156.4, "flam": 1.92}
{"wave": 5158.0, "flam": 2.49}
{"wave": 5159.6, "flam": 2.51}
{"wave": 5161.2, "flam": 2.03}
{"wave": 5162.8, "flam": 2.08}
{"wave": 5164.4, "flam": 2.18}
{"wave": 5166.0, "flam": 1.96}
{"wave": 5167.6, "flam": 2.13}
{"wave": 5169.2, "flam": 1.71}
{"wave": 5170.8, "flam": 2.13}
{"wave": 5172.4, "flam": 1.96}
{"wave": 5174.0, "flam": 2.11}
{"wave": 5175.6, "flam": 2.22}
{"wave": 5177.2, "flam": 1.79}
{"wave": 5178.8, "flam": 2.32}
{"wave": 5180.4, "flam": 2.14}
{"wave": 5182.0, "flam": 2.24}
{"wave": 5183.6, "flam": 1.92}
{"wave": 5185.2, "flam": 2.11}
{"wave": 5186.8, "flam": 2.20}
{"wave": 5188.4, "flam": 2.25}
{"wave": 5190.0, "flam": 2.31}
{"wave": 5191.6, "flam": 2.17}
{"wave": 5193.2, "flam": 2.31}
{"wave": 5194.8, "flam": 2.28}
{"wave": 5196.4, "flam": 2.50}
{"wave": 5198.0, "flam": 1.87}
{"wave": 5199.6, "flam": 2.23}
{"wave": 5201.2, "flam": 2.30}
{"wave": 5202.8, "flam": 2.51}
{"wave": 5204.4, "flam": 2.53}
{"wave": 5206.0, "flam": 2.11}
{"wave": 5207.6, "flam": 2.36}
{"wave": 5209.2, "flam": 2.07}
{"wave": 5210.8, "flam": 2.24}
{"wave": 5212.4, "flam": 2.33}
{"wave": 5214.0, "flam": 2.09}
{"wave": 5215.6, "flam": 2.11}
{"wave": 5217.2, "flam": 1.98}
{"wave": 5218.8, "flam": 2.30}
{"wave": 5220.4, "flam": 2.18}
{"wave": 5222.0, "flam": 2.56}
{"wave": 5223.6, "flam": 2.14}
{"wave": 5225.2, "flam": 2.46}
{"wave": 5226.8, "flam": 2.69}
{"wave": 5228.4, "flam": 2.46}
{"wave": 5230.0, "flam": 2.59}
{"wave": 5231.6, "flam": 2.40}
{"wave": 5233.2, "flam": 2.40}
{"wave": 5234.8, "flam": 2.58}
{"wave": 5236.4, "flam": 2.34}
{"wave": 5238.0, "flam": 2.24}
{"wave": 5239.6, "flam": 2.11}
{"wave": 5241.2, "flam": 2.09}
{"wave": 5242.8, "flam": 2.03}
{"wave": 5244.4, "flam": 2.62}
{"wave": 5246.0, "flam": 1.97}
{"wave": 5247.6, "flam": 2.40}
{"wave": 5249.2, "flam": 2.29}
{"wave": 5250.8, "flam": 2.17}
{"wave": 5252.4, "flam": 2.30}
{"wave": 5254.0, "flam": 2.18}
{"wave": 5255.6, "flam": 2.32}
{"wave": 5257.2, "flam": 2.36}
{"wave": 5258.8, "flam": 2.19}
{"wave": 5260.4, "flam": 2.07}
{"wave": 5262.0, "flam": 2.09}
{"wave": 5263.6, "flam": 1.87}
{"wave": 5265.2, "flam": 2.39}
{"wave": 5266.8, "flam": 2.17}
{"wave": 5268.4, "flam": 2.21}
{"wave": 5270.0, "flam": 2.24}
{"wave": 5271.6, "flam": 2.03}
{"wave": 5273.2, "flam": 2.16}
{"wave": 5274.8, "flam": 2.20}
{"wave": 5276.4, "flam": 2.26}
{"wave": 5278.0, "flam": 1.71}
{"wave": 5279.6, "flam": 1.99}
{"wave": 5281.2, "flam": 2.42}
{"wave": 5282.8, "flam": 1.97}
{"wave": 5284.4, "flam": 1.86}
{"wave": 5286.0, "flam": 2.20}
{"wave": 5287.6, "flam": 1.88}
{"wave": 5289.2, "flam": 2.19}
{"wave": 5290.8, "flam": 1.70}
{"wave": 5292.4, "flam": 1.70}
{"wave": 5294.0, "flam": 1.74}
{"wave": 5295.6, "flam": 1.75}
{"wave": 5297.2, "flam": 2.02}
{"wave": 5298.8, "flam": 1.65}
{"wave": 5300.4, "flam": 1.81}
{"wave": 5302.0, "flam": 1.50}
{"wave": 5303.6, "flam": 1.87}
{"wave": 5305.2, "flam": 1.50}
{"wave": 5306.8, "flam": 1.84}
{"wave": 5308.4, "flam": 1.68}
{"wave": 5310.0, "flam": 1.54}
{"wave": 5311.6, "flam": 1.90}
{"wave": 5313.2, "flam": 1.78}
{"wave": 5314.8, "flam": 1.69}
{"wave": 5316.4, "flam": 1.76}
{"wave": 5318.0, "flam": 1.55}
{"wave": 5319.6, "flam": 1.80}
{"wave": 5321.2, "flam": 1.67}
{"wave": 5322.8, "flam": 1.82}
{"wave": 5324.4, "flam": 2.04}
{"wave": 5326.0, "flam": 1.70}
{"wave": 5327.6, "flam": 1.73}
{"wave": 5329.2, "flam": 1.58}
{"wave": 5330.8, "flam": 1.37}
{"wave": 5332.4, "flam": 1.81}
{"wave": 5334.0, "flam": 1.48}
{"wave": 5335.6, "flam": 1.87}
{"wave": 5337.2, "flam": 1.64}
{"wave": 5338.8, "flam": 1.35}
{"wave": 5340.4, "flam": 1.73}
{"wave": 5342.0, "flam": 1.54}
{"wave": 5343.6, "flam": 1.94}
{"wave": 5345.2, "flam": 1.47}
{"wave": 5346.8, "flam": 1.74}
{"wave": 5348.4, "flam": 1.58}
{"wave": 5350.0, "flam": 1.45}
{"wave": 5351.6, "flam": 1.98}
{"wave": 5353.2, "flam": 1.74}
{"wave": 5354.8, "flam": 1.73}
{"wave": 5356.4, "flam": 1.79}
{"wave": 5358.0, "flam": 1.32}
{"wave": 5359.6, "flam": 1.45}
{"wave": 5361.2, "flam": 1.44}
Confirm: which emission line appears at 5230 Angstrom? C III] 1909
